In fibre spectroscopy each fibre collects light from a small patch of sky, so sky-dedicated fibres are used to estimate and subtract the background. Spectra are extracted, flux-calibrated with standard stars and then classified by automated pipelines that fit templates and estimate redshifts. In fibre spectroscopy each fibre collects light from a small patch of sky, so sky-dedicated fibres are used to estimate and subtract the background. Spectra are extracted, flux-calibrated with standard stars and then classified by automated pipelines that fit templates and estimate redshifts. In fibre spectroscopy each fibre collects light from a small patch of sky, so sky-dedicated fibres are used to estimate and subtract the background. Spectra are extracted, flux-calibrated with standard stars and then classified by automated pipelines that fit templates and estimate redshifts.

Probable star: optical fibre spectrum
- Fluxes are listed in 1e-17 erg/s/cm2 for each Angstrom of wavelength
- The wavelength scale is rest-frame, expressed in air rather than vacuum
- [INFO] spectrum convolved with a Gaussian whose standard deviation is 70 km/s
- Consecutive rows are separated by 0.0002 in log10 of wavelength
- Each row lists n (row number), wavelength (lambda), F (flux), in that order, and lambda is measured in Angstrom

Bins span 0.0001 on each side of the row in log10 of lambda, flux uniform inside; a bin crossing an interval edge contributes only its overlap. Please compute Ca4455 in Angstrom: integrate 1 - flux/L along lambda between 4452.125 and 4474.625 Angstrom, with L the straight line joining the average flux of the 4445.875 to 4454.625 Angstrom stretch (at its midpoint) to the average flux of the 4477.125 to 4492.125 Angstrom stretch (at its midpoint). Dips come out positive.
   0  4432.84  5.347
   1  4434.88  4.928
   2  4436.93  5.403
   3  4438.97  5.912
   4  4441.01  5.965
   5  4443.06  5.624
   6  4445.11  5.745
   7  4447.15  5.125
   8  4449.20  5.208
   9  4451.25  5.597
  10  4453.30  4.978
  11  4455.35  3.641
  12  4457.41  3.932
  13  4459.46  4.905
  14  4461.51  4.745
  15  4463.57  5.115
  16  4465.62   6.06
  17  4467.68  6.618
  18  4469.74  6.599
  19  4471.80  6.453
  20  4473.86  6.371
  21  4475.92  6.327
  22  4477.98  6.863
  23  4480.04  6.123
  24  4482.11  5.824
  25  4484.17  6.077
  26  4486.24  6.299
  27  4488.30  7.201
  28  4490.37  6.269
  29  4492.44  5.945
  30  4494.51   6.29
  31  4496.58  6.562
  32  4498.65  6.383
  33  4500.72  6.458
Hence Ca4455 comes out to 1.1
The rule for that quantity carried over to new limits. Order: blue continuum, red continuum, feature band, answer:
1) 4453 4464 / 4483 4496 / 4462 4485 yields -3.5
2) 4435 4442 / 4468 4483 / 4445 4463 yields 3.4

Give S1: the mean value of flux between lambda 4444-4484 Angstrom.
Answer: 5.6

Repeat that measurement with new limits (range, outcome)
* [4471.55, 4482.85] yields 6.33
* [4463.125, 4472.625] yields 6.23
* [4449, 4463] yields 4.7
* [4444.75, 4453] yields 5.36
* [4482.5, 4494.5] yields 6.32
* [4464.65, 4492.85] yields 6.37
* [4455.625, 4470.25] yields 5.29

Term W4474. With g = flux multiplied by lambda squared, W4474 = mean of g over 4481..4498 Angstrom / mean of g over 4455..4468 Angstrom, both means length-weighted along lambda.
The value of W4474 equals 1.28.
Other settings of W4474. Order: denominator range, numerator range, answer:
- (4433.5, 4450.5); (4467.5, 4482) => 1.19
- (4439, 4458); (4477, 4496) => 1.25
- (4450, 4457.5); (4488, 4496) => 1.40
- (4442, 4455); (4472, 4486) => 1.20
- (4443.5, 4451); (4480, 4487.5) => 1.15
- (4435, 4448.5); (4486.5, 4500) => 1.18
